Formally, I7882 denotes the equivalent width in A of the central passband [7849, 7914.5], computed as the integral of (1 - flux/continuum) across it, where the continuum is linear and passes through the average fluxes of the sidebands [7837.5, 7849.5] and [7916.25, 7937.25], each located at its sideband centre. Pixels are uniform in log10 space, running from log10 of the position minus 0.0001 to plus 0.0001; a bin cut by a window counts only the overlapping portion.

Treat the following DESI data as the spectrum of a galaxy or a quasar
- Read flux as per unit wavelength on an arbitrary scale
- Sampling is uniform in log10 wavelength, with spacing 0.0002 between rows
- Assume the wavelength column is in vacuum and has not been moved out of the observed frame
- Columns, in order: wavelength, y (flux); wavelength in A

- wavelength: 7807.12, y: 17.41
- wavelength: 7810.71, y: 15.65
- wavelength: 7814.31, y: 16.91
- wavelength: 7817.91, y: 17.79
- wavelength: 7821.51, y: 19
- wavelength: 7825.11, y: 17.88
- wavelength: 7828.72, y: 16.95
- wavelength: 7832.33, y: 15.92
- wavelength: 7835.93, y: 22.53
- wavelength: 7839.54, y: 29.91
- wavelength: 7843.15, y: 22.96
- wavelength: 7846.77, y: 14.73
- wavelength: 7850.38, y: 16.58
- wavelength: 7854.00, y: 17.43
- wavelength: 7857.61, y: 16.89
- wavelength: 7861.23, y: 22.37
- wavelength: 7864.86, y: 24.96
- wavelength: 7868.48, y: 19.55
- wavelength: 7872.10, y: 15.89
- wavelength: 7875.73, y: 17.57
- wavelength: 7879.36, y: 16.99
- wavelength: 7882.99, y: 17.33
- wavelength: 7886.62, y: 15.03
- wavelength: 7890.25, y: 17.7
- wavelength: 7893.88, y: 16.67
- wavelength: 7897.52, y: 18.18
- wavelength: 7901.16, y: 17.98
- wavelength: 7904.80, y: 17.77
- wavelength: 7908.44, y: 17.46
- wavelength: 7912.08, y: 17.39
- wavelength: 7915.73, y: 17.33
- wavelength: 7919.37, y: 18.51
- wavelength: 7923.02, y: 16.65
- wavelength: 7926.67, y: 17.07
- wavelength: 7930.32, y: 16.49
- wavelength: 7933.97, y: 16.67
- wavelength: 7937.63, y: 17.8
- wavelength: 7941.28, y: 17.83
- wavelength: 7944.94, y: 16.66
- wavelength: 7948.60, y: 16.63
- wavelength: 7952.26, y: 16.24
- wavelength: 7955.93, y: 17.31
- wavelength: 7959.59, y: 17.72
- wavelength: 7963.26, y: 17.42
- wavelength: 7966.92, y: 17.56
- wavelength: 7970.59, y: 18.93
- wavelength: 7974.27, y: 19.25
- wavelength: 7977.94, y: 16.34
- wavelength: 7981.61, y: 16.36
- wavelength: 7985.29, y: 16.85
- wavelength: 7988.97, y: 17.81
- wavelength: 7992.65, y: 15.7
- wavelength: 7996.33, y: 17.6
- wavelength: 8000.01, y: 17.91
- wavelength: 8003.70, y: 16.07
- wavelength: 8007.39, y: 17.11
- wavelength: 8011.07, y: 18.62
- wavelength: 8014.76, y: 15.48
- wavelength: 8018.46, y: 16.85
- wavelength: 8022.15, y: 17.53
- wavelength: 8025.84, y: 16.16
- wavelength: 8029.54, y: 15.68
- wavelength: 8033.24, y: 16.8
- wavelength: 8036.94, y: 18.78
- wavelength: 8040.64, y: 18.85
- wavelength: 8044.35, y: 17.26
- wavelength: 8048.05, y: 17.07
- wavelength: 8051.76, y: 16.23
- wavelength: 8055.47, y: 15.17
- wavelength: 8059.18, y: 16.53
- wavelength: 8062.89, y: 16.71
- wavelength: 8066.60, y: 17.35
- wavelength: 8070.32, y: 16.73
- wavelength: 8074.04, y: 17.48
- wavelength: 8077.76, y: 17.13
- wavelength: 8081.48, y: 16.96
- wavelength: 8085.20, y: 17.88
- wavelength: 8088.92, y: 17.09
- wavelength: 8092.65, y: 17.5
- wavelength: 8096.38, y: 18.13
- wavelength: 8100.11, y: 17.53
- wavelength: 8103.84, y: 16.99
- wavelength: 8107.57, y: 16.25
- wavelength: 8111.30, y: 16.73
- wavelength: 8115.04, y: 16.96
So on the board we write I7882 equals 5.93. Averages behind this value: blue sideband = 22.1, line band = 18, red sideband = 17.1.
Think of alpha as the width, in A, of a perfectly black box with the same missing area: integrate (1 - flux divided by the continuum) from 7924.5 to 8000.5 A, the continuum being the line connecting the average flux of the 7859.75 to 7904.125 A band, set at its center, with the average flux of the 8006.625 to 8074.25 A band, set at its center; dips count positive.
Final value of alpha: 1.6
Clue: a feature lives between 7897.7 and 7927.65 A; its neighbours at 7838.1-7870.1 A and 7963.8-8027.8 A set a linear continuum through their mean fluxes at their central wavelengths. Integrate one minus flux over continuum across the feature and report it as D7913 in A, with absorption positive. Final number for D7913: 2.4 A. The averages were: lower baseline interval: 20.5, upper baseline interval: 17.2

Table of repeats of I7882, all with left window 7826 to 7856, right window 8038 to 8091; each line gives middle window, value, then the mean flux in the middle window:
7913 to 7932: 1.4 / 17.2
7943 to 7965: 1.6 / 17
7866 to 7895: 2.8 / 17.3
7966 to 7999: 1.1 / 17.4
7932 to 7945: 0.8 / 17.3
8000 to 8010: 0.4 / 17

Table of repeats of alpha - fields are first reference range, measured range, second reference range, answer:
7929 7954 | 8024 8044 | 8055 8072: -0.7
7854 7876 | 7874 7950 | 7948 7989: 5.3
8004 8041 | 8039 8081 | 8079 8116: 0.5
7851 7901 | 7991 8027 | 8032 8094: 1.1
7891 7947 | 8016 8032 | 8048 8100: 0.6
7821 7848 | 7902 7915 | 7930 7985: 0.6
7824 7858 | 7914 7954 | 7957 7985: 2.2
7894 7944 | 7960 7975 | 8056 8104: -0.7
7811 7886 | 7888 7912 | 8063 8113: 1.2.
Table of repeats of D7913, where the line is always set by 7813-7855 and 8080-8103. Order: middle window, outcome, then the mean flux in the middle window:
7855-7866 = -1.14 A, 20.9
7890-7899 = 0.61 A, 17.5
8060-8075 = 0.55 A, 17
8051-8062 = 1.06 A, 16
